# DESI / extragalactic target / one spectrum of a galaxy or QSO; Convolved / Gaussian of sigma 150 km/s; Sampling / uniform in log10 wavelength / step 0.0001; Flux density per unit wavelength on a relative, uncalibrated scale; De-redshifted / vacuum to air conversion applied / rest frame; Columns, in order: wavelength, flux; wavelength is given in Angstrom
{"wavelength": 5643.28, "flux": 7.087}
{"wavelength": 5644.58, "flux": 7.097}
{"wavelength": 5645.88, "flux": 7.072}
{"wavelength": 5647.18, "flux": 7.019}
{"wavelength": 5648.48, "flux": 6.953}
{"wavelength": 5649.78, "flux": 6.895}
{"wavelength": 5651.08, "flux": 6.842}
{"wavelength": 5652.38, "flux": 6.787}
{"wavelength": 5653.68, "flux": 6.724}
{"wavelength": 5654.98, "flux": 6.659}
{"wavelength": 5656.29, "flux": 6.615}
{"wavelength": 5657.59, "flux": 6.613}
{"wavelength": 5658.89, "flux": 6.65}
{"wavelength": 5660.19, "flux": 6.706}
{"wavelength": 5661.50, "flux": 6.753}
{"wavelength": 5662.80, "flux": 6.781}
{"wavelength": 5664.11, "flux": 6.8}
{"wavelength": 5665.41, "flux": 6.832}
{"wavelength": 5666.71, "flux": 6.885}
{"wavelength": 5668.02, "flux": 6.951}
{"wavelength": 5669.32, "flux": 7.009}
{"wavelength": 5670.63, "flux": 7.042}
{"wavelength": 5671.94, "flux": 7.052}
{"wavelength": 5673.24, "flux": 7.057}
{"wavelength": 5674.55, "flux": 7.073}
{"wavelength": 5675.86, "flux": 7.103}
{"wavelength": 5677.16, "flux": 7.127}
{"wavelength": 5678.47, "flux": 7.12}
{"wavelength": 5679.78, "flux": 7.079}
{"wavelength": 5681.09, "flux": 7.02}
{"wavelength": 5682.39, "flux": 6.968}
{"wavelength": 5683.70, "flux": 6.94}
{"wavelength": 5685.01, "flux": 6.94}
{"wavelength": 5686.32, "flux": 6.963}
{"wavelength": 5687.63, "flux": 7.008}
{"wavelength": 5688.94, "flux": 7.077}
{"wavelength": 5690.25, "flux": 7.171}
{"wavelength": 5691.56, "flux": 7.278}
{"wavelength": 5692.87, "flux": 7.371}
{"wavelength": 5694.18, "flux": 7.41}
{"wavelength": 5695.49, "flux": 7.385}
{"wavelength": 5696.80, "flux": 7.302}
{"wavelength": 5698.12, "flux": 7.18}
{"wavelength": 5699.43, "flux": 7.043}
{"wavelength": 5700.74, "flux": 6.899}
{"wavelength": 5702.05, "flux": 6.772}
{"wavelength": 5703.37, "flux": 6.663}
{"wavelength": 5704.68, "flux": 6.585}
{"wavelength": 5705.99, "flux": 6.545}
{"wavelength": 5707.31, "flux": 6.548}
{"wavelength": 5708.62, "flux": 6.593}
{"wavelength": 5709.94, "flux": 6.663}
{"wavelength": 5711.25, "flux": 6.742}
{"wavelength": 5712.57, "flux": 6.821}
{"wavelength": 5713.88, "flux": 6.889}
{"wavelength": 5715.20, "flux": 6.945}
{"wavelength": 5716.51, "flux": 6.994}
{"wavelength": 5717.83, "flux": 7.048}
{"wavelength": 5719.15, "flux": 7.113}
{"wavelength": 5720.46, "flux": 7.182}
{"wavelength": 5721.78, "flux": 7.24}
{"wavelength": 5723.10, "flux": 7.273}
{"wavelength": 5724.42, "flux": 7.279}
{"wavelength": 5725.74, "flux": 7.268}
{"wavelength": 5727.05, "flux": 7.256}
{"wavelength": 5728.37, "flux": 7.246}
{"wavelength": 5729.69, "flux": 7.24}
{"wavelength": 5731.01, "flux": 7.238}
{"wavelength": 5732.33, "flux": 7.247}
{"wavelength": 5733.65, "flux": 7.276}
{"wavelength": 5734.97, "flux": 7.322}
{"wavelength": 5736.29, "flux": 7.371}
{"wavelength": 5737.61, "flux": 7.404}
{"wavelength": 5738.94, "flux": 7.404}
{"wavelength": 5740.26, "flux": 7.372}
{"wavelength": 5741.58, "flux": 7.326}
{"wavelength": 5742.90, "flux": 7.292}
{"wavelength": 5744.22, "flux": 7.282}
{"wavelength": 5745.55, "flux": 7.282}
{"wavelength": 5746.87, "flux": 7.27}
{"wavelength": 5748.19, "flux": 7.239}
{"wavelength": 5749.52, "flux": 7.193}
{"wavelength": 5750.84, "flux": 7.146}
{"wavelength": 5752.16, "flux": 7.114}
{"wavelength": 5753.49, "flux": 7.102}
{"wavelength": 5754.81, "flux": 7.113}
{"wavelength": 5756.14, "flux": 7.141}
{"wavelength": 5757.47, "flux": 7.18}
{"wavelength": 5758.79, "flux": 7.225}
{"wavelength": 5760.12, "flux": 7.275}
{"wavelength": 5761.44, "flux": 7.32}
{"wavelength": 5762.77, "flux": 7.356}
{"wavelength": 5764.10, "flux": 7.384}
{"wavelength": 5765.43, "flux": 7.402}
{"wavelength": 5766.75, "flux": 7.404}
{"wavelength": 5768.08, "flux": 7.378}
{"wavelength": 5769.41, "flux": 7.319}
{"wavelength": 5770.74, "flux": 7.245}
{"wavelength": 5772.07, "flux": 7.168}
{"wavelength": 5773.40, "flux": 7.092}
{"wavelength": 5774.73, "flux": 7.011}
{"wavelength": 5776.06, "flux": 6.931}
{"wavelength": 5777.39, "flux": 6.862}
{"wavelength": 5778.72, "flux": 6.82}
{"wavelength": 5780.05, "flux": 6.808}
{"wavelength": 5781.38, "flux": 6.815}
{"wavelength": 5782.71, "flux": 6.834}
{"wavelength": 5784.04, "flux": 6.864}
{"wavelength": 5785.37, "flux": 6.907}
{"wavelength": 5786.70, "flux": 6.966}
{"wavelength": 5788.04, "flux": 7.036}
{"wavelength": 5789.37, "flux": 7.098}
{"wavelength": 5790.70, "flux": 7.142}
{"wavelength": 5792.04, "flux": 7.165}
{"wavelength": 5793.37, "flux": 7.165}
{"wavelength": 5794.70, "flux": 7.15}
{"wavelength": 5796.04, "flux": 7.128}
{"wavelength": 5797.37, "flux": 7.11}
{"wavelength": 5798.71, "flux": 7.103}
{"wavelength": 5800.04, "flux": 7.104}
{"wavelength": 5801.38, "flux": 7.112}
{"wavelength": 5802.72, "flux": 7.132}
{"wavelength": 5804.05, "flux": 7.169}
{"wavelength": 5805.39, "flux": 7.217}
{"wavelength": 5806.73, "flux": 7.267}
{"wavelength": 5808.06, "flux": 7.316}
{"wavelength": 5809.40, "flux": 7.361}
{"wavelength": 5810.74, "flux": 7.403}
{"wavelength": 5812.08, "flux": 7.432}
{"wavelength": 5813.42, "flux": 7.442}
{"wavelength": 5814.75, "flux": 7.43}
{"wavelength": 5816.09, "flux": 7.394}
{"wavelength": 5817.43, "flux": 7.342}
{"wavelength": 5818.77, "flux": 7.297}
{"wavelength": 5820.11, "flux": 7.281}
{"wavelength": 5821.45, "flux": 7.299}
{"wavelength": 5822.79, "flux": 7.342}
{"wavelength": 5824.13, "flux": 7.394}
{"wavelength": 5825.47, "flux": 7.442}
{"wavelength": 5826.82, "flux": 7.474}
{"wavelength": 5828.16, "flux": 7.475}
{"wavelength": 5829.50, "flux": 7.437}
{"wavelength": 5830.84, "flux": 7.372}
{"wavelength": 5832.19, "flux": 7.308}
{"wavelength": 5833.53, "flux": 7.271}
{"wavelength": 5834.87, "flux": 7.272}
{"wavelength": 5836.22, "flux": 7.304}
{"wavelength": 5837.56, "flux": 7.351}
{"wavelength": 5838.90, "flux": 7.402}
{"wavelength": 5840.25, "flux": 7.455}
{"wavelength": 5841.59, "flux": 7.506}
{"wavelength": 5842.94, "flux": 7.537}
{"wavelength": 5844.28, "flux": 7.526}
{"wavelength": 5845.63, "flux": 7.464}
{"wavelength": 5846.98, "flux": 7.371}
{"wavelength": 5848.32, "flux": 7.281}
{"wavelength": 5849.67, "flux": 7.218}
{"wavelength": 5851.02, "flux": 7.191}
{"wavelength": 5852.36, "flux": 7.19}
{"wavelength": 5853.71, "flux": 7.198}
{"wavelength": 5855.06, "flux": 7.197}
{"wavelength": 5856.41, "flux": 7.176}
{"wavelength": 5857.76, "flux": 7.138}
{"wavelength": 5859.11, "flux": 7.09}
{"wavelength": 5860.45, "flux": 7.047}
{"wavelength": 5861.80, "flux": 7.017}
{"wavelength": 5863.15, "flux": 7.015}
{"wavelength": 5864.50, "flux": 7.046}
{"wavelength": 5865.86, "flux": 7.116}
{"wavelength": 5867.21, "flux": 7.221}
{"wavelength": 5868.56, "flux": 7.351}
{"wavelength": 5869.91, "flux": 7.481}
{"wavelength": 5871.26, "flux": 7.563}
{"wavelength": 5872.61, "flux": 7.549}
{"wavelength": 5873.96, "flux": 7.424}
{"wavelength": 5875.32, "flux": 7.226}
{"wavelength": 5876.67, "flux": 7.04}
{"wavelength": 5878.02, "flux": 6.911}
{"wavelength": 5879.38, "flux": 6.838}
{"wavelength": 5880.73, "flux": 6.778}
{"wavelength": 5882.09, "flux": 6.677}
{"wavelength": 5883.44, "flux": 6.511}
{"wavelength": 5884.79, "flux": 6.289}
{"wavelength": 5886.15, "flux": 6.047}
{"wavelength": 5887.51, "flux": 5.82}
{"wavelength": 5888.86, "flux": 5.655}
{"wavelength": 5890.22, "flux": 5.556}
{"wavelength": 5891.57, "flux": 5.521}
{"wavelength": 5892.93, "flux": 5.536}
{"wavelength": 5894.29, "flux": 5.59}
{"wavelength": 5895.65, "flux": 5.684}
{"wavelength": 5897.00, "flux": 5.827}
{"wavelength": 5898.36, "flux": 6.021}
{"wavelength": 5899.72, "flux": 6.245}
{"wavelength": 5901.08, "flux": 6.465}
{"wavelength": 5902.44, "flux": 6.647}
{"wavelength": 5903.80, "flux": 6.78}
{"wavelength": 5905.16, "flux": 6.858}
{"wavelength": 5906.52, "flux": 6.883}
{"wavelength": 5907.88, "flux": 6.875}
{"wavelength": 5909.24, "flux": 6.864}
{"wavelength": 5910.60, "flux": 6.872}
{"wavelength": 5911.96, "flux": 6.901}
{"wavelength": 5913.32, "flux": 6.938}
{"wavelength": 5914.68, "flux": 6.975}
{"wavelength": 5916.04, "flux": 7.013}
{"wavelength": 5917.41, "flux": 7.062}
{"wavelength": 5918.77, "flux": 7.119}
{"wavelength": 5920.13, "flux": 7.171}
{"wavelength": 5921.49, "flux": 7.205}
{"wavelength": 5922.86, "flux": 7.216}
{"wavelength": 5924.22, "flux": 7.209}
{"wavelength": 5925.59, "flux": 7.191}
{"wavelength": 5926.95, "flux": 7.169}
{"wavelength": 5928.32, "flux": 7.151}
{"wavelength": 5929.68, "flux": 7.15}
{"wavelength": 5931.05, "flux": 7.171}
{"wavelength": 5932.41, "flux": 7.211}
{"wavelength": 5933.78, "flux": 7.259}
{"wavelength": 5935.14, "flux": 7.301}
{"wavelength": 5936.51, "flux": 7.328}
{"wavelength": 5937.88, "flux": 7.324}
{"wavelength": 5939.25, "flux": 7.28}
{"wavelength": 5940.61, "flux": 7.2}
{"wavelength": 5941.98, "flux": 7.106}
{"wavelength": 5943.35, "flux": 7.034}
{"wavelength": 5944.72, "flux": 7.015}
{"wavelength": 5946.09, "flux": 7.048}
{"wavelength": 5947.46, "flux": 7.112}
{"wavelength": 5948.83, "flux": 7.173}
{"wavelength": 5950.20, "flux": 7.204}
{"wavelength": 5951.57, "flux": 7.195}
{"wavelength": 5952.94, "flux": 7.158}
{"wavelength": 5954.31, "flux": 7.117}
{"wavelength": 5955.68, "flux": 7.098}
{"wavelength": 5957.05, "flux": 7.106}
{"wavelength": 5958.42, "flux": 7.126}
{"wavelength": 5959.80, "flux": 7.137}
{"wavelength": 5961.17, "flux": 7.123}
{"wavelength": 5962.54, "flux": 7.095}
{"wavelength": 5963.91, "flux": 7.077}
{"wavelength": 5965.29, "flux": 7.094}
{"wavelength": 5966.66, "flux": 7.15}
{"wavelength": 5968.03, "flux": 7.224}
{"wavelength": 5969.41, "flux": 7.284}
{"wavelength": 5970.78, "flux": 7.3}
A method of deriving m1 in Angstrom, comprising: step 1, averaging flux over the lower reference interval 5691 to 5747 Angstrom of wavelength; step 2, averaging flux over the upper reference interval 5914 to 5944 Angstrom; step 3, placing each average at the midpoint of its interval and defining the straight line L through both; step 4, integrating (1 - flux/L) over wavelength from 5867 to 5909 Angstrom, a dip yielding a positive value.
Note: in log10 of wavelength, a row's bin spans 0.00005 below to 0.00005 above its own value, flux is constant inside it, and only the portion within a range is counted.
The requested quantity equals 3.7 Angstrom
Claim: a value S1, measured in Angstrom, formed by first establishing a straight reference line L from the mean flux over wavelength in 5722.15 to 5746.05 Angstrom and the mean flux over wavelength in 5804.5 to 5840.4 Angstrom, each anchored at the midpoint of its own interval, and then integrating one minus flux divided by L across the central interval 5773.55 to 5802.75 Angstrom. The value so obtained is 1.3 Angstrom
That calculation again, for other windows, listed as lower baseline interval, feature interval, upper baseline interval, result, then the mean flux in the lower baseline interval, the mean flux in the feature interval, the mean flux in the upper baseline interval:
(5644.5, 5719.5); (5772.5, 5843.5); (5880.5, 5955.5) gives -3.8 Angstrom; 6.93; 7.21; 6.78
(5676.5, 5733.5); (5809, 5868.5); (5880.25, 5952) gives -3.8 Angstrom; 7.04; 7.31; 6.76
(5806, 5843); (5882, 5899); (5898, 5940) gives 3.0 Angstrom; 7.38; 5.88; 7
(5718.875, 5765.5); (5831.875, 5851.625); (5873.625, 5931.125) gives -1.4 Angstrom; 7.26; 7.37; 6.64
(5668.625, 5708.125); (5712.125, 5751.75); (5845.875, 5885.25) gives -1.0 Angstrom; 7.02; 7.22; 7.12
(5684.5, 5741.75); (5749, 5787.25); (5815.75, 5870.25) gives 0.3 Angstrom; 7.09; 7.12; 7.3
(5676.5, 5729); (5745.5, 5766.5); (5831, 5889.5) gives -0.6 Angstrom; 7.02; 7.24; 7.1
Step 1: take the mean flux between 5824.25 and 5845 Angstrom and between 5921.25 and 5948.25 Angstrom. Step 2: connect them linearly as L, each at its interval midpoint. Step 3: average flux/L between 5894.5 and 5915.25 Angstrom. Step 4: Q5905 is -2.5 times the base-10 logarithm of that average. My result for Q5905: 0.11 mag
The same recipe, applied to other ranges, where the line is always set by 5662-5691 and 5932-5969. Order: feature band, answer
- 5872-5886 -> 0.04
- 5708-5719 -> 0.03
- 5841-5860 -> -0.03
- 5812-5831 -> -0.05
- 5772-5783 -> 0.02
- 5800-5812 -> -0.03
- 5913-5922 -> 0.01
